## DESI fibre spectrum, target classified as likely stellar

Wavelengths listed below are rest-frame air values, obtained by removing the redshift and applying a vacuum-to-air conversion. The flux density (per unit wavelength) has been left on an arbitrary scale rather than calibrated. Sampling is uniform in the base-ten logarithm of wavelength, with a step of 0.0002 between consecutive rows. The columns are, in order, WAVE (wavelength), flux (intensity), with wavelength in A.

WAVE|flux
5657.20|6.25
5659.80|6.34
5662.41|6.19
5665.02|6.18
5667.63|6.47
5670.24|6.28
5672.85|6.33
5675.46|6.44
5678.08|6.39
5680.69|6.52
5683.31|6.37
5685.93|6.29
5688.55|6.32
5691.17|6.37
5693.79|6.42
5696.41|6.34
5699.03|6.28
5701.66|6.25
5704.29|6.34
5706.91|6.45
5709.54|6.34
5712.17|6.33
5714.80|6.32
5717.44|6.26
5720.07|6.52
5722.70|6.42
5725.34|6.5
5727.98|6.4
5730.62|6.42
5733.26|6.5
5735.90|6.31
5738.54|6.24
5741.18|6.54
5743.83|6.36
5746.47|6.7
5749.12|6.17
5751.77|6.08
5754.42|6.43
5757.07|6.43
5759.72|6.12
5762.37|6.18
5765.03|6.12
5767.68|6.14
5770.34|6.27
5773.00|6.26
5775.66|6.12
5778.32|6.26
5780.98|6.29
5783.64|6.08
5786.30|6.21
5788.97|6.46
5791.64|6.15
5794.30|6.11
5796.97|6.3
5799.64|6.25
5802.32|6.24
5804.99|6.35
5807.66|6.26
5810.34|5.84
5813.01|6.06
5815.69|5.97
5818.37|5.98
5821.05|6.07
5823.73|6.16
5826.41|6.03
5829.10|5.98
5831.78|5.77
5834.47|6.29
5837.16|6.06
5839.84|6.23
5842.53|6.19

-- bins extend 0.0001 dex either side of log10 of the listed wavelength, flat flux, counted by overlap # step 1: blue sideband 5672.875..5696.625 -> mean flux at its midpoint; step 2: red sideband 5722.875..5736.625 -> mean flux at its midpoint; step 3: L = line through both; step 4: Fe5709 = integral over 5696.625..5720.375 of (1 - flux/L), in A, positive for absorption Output 0.3 A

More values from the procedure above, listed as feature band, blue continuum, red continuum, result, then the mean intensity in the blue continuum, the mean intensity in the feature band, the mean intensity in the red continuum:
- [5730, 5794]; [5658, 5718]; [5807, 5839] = -1.1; 6.34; 6.28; 6.04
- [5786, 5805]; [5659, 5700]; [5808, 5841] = -0.5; 6.35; 6.25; 6.04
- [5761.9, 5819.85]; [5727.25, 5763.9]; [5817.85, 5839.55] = 0.1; 6.35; 6.18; 6.06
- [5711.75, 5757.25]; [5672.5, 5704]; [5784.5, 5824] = -0.8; 6.36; 6.38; 6.16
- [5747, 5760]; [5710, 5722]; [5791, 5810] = 0.0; 6.36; 6.28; 6.22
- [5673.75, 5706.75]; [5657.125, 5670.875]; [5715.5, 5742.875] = -0.1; 6.29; 6.36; 6.41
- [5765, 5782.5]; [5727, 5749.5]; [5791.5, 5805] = 0.3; 6.41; 6.22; 6.23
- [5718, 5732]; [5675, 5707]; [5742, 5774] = -0.3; 6.36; 6.44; 6.27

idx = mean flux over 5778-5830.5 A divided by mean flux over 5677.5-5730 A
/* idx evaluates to 1.0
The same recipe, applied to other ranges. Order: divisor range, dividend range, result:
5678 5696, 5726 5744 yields 1.00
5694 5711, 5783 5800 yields 0.98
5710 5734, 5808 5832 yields 0.94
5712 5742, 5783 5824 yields 0.96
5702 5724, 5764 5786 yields 0.97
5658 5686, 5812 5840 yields 0.95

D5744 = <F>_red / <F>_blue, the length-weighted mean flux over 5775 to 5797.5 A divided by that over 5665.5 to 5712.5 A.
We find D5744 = 1.0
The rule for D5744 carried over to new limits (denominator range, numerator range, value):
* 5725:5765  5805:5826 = 0.96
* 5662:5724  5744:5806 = 0.98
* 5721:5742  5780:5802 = 0.97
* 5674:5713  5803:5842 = 0.96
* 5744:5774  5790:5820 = 0.98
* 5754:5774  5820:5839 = 0.97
